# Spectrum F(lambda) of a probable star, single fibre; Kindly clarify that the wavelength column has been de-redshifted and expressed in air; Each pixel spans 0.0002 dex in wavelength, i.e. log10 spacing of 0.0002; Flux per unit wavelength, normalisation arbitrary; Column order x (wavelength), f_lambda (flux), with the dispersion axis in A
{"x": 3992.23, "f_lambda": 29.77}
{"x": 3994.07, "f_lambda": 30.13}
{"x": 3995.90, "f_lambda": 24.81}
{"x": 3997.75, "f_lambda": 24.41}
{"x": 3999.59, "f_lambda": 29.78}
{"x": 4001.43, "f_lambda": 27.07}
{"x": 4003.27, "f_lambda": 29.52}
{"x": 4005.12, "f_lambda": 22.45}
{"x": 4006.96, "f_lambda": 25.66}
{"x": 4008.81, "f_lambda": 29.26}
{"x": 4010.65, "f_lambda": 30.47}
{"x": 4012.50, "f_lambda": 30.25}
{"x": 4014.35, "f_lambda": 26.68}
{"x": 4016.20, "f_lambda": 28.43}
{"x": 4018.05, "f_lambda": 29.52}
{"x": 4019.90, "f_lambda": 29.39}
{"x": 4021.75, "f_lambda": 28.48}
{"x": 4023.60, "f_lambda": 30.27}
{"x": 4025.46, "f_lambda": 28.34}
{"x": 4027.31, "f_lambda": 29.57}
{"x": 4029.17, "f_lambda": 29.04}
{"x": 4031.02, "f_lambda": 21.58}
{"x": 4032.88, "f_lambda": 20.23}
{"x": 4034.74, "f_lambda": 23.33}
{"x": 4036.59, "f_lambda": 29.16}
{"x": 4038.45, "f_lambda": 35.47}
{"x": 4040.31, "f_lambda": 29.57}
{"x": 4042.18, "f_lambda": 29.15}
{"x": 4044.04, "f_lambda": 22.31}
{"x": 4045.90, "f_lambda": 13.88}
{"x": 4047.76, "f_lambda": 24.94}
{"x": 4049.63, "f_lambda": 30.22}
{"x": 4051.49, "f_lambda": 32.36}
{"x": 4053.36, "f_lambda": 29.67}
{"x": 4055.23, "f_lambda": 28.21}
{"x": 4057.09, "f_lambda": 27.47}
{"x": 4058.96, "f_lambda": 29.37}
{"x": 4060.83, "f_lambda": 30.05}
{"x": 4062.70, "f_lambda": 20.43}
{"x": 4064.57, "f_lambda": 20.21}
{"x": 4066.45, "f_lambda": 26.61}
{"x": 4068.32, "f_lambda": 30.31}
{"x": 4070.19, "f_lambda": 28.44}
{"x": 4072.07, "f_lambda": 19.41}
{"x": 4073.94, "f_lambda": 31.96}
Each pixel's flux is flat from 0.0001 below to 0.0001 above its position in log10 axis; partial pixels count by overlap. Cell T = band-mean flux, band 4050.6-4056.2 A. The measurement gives 30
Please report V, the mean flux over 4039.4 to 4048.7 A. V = 23.9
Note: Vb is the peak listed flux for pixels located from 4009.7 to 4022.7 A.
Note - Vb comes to 30.47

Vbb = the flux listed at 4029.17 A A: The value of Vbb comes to 29.04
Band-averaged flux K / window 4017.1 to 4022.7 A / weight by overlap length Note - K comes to 29.2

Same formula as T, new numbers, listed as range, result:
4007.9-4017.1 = 29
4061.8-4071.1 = 25.2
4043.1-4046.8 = 18.2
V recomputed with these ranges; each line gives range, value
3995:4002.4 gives 26.5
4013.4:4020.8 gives 28.5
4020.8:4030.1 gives 29.1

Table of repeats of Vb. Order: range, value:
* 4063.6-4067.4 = 26.61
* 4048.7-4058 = 32.36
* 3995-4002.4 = 29.78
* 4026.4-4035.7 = 29.57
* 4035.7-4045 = 35.47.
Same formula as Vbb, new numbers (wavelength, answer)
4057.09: 27.47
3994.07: 30.13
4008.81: 29.26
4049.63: 30.22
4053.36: 29.67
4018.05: 29.52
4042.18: 29.15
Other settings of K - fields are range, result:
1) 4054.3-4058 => 27.9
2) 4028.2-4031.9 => 25.4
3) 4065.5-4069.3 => 28.4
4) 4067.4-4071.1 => 29.4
